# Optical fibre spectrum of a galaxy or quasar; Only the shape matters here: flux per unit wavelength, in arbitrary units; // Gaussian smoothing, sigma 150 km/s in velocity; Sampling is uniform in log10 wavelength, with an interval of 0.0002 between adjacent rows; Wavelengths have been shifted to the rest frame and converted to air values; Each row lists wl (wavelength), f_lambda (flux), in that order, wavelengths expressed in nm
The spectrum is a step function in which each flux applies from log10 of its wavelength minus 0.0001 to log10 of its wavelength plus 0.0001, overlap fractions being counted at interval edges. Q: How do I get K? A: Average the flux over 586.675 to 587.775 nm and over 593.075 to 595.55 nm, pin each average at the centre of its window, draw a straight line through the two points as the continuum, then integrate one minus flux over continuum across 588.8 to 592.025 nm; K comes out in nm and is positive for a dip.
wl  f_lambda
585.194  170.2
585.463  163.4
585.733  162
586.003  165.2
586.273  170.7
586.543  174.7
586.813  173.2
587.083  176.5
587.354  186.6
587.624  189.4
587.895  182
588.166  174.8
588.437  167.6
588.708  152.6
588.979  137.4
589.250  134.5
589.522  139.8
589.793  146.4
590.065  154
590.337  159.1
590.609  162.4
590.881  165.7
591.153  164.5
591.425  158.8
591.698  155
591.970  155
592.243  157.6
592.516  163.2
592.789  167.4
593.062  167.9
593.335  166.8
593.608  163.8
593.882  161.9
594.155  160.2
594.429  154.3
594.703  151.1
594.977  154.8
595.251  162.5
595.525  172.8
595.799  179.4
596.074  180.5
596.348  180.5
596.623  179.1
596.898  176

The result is 0.36 nm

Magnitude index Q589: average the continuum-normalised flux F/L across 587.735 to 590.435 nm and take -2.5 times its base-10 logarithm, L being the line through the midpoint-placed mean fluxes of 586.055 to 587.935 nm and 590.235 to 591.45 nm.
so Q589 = 0.10 mag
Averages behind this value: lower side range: 178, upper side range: 163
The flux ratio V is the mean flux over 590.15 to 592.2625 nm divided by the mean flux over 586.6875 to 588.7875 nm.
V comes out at 0.91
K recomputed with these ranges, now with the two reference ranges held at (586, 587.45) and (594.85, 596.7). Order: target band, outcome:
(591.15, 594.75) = 0.266 nm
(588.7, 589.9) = 0.230 nm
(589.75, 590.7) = 0.099 nm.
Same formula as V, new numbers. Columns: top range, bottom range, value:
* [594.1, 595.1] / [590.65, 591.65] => 0.95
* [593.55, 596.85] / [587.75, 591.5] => 1.06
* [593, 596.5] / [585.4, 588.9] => 0.97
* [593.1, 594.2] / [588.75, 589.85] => 1.17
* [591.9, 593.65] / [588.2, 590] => 1.10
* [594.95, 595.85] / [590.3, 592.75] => 1.05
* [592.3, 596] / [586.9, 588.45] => 0.91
